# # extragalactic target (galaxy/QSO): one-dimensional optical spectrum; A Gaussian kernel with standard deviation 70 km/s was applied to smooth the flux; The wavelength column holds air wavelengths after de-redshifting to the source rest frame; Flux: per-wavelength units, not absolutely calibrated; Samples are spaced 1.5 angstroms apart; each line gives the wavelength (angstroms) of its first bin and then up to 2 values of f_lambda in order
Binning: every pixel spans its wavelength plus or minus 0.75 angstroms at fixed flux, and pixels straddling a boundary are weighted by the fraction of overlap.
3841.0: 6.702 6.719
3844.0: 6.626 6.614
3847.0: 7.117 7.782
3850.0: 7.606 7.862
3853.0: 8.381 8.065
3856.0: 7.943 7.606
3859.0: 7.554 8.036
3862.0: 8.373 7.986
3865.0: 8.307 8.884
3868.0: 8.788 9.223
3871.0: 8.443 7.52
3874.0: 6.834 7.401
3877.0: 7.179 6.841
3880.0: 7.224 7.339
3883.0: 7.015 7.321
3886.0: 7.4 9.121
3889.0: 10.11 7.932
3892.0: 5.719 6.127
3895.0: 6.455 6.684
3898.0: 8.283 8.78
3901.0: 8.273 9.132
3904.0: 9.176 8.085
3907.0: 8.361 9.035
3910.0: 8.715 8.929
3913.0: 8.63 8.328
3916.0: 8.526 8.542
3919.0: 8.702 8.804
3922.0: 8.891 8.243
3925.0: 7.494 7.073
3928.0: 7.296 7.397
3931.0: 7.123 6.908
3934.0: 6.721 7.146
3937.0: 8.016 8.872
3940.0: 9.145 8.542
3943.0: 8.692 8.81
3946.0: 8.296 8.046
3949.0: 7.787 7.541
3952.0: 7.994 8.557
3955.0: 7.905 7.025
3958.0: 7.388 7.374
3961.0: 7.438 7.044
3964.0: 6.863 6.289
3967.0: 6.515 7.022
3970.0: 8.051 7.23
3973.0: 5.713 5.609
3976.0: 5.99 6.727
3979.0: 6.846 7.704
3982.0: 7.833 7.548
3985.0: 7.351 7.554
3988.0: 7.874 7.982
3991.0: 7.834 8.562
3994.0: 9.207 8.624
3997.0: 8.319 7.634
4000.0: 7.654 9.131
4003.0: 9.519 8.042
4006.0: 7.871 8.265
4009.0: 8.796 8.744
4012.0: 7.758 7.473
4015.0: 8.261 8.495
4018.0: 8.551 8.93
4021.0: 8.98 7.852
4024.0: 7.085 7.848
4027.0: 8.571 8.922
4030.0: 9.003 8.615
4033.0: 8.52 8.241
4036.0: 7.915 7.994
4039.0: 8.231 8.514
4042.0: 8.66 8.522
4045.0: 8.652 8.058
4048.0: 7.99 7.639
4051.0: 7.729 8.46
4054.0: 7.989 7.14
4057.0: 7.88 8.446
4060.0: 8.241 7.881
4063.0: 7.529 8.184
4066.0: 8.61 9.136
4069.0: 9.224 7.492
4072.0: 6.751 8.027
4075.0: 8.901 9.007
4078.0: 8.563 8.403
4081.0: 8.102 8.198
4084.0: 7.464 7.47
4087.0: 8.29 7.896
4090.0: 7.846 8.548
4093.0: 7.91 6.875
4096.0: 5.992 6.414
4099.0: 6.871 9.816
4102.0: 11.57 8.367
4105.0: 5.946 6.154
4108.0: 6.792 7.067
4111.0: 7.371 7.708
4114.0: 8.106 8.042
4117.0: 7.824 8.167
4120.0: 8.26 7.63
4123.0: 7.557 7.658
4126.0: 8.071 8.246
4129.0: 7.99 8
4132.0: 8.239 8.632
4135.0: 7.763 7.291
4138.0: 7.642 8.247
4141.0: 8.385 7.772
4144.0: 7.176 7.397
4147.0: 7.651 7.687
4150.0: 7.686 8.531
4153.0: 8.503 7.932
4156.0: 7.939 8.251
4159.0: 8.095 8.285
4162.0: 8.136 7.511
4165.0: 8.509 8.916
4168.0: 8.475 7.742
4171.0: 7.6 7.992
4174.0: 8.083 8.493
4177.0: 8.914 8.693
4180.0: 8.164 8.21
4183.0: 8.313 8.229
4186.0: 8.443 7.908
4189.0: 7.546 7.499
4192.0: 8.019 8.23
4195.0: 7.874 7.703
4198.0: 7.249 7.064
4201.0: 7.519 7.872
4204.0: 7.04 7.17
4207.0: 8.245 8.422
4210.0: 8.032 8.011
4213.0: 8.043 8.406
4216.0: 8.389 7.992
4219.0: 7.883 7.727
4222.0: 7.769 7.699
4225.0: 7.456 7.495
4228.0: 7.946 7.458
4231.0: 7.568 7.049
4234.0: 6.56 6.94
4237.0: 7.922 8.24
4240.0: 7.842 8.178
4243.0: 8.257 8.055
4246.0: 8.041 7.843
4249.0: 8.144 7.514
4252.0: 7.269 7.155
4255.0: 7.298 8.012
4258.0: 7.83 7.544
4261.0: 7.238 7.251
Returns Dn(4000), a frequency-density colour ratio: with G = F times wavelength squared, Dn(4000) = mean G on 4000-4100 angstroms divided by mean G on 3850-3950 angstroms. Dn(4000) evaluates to 1.1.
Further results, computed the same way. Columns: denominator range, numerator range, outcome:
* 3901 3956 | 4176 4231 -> 1.10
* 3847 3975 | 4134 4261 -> 1.16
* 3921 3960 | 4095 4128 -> 1.07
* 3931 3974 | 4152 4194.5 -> 1.20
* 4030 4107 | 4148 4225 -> 1.05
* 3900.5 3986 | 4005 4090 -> 1.11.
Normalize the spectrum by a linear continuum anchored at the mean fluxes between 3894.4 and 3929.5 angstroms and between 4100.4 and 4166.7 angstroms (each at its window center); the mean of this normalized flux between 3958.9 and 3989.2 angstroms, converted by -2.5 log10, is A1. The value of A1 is 0.16 mag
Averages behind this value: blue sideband 8.27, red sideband 7.94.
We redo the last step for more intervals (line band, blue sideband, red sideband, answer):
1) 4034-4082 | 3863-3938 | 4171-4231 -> -0.036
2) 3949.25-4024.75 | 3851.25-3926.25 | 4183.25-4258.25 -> 0.032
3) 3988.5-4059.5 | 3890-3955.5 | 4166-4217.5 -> -0.033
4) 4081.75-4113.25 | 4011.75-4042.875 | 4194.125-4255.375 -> 0.063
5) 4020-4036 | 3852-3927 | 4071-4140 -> -0.057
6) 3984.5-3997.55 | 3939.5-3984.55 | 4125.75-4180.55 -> -0.086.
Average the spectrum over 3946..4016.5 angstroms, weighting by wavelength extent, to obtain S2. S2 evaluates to 7.68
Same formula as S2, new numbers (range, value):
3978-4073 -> 8.17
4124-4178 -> 8.04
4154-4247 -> 7.92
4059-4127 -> 7.91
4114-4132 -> 7.97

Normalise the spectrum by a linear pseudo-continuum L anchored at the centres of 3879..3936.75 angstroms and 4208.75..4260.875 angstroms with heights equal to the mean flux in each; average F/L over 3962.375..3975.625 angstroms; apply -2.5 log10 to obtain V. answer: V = 0.18 mag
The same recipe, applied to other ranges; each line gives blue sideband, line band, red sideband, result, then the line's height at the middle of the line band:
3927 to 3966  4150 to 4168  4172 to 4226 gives -0.04 mag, 7.91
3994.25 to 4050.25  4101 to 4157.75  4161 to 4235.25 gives 0.03 mag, 8.07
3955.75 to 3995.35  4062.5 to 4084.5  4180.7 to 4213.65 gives -0.10 mag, 7.53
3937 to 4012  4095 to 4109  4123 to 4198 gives 0.06 mag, 7.96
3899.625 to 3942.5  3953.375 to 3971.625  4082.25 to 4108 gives 0.12 mag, 8.1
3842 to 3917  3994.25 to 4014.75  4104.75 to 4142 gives -0.07 mag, 7.81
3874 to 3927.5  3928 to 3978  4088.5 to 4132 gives 0.07 mag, 7.92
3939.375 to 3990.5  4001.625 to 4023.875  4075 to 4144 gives -0.10 mag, 7.61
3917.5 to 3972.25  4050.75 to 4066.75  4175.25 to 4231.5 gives -0.03 mag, 7.81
